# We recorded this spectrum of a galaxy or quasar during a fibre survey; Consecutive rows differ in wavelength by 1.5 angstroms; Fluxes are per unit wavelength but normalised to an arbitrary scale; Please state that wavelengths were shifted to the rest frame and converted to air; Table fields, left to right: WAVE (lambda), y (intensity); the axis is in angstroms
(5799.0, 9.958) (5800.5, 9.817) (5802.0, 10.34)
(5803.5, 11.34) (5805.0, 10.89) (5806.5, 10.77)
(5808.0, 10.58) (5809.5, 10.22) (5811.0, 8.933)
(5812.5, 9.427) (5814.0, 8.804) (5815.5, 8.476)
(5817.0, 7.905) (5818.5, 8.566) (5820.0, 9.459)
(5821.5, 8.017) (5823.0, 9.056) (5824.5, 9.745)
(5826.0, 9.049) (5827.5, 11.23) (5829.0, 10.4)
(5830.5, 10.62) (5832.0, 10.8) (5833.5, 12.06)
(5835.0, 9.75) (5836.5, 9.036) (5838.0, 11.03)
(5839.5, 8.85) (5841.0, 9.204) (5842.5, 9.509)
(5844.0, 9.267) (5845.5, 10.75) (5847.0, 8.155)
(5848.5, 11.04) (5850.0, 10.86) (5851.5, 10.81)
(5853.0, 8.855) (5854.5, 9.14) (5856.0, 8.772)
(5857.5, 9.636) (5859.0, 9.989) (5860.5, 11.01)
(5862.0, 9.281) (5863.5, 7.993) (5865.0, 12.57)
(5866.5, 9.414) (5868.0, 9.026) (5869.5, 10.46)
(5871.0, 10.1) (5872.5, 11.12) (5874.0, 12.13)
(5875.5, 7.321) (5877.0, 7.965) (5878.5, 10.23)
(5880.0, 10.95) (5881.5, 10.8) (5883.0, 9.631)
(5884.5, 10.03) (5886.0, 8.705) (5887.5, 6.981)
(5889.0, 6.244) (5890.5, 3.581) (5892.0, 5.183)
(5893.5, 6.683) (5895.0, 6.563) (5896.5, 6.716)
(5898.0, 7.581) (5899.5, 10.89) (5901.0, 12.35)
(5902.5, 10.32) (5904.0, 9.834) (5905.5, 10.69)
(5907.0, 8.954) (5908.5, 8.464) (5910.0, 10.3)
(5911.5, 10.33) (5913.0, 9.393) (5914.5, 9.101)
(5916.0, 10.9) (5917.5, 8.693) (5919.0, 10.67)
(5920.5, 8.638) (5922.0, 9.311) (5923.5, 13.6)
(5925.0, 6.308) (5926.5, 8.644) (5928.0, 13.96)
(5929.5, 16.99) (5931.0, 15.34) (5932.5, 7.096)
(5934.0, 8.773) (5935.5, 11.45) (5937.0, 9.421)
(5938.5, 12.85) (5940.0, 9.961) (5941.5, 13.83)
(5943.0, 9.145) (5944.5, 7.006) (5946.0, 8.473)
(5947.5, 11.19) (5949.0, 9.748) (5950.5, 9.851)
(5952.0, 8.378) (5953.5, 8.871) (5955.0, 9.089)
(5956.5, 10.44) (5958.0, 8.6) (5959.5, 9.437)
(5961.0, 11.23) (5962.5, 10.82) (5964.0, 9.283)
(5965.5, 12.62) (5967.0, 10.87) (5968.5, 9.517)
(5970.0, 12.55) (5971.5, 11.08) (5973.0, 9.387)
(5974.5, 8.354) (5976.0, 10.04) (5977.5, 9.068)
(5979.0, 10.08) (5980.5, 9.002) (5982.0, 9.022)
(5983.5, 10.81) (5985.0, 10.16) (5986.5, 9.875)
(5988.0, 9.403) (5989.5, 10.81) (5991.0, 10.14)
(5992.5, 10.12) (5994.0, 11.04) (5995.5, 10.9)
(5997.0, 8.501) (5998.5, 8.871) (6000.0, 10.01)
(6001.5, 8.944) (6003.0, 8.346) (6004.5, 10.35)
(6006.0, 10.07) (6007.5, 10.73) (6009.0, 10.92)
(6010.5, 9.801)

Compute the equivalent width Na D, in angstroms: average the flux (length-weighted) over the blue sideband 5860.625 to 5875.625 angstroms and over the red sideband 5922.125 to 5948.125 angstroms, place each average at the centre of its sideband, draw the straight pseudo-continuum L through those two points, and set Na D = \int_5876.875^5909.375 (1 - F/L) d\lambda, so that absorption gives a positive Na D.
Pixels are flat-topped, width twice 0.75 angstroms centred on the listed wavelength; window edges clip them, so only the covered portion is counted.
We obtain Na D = 5.4 angstroms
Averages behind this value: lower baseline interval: 10.1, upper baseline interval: 10.8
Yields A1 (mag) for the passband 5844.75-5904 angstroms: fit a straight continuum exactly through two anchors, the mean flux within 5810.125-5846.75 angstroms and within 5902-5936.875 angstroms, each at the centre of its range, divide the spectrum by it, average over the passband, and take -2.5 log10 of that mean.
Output 0.079 mag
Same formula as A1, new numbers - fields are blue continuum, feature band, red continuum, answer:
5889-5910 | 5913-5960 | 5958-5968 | -0.069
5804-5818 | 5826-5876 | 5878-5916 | -0.087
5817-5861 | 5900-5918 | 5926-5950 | 0.061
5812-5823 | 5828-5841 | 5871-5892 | -0.179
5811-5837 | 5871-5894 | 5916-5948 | 0.175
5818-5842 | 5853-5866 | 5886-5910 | -0.075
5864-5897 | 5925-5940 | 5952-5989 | -0.191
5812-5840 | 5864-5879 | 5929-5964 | -0.015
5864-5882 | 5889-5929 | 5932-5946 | 0.099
